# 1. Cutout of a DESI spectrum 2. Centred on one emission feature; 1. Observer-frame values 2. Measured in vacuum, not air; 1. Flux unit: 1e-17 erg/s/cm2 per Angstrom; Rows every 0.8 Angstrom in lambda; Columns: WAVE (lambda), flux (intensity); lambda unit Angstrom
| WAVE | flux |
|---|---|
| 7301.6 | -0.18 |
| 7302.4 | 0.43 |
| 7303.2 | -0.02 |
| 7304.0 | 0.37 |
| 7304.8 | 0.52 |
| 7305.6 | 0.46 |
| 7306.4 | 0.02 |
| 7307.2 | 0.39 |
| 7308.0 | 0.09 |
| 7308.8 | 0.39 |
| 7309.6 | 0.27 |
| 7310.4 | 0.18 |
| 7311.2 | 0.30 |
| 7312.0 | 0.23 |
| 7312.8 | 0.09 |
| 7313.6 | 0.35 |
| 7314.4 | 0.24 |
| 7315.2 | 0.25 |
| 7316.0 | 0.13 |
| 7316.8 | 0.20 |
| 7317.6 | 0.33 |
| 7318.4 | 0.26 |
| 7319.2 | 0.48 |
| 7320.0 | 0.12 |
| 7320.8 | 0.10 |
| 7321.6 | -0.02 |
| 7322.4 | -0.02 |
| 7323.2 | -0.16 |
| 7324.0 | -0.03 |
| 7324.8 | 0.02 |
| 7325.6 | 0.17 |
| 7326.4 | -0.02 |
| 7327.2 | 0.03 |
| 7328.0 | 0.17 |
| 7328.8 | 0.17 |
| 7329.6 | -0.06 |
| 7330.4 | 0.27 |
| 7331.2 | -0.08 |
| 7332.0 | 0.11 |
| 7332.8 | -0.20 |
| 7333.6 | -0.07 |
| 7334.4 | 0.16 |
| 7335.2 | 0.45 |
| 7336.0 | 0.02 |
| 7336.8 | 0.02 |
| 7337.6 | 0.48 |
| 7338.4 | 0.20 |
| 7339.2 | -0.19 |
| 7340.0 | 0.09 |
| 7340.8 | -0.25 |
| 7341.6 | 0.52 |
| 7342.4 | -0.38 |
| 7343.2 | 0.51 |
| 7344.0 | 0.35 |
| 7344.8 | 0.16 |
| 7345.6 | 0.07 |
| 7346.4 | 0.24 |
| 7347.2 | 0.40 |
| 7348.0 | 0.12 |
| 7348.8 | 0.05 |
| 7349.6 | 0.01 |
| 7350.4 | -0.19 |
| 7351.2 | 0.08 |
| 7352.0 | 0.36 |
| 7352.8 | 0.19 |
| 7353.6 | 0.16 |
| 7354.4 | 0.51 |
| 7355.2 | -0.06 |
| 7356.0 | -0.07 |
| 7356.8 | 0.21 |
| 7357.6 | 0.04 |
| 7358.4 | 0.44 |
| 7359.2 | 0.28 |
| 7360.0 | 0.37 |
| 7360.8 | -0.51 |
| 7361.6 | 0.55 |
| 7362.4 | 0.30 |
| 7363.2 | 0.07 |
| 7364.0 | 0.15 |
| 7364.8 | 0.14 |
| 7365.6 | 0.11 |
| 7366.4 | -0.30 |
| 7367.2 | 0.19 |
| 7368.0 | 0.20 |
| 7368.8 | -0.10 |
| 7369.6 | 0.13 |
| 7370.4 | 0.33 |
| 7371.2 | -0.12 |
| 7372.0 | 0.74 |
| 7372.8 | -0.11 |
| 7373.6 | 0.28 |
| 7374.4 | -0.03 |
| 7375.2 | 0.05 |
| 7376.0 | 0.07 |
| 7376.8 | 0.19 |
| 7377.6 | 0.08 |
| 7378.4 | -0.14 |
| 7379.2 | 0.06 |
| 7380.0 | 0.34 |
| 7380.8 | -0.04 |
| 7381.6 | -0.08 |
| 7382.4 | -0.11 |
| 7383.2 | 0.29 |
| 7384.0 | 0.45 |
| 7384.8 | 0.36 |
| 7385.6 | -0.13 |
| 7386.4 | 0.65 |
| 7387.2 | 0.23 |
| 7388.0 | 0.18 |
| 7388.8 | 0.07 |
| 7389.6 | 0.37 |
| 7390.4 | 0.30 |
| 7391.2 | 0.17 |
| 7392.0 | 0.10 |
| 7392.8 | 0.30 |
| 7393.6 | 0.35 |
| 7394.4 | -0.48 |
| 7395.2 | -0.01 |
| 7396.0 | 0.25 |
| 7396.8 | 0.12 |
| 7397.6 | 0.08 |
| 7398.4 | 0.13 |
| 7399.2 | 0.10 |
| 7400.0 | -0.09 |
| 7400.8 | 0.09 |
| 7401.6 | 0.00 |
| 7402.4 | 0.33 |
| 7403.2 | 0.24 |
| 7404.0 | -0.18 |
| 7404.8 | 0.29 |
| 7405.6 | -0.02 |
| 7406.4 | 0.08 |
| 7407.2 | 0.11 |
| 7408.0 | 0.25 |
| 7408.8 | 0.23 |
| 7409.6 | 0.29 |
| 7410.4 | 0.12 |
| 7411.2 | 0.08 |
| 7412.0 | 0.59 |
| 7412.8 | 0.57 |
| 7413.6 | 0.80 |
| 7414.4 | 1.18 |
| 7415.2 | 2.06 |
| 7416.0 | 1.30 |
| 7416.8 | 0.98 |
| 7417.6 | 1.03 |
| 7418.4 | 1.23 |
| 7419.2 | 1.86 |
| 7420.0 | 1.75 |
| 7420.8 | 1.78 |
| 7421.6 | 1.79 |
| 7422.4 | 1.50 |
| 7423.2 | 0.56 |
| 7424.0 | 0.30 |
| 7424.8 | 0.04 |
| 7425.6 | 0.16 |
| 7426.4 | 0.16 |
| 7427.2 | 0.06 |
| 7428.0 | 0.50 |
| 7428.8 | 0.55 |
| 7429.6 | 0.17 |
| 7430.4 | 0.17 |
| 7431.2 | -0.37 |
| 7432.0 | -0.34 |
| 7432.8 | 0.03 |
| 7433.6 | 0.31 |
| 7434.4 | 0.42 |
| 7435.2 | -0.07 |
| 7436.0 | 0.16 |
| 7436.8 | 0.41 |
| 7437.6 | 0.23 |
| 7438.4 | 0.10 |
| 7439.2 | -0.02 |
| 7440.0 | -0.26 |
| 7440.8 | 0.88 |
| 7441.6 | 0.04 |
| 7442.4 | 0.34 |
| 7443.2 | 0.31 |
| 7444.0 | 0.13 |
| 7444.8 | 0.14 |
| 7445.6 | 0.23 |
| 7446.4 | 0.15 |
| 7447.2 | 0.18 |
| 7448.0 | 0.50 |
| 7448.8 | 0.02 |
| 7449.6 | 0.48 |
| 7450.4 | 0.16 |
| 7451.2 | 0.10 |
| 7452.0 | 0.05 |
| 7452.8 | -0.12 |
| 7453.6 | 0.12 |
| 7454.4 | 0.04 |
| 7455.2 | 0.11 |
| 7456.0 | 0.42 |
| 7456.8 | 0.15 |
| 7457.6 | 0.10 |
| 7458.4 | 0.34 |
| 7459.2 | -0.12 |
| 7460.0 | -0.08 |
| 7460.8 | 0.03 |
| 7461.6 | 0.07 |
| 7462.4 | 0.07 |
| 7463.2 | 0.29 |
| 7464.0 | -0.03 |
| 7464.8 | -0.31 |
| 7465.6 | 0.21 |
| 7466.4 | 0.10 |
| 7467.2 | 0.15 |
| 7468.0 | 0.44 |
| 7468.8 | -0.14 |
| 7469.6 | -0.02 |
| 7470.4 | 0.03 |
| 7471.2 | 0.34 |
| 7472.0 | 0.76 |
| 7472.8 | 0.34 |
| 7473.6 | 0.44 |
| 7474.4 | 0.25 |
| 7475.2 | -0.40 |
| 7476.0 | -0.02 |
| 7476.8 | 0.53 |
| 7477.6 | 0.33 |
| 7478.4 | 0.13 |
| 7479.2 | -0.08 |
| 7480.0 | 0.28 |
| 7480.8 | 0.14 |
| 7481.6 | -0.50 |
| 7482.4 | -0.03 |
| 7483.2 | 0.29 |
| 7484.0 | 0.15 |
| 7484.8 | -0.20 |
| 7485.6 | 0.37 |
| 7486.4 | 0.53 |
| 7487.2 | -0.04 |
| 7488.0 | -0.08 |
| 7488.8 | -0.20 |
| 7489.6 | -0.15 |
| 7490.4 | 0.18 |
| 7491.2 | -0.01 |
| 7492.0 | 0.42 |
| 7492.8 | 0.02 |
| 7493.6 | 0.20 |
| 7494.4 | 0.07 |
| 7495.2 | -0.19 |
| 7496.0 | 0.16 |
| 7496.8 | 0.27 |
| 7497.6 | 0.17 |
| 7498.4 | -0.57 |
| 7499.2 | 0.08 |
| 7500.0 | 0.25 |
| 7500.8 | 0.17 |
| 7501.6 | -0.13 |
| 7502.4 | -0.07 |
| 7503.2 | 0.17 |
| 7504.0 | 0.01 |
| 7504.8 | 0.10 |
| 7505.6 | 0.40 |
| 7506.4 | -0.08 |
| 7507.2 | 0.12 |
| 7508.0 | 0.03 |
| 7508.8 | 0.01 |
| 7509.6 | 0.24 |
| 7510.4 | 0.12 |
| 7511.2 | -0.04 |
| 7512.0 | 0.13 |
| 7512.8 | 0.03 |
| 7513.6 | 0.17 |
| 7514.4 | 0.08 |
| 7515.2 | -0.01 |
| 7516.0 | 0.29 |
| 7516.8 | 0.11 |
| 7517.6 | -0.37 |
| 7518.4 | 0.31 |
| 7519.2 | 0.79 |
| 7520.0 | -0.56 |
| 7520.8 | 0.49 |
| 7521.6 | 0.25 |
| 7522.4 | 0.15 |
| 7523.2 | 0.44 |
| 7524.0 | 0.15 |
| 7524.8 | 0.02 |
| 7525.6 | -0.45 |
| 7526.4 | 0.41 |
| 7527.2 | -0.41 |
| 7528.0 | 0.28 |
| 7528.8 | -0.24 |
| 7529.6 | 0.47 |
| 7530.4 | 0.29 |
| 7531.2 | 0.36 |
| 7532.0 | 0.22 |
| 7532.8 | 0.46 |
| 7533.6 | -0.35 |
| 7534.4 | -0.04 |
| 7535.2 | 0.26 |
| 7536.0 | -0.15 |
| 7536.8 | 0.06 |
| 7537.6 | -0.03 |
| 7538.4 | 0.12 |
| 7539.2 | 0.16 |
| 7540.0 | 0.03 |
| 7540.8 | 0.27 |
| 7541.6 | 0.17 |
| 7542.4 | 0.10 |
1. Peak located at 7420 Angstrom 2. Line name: [O II] 3727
